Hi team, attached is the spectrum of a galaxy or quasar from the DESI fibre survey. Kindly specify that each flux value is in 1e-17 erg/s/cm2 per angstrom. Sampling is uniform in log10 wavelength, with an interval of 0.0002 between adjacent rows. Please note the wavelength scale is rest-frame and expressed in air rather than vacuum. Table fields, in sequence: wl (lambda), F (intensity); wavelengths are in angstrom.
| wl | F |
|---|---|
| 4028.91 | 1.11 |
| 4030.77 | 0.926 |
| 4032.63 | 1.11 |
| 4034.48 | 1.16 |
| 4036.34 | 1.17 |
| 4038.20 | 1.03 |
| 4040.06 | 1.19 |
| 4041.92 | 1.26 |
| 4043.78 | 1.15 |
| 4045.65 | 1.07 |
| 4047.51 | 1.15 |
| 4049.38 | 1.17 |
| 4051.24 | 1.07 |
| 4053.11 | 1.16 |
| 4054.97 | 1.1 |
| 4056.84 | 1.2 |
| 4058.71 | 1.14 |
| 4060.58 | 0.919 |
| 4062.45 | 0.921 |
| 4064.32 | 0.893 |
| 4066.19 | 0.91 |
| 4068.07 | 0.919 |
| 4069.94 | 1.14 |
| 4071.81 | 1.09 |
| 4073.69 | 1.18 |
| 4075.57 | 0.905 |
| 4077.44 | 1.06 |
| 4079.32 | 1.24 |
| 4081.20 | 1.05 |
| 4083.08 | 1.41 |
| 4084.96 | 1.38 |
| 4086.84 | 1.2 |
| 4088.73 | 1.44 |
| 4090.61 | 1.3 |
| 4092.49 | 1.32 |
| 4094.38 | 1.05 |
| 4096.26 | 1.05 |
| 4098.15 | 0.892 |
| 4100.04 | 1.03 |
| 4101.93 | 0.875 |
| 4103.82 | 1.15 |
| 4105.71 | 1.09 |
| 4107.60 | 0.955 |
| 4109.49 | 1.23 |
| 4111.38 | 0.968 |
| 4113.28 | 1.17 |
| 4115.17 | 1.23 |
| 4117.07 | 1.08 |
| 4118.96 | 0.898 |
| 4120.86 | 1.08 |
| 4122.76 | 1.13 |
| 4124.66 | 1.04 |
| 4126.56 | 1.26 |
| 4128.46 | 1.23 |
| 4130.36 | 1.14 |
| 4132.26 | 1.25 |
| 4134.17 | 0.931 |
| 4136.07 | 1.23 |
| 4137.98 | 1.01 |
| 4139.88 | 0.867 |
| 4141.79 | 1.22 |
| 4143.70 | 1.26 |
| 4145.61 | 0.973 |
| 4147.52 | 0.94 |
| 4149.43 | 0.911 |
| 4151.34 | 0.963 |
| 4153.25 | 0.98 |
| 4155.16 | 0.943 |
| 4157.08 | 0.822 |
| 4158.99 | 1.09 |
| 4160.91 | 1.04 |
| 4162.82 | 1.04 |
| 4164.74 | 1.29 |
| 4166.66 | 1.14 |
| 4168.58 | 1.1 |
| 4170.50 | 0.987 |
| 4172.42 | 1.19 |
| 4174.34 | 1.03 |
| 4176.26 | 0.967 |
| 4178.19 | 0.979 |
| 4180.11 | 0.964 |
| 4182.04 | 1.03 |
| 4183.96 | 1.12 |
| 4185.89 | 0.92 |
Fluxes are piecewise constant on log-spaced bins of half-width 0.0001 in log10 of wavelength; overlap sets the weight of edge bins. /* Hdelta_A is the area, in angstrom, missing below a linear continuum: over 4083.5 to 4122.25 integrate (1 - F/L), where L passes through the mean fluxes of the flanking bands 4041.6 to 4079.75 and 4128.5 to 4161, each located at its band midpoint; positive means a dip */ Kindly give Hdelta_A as -2.5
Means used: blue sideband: 1.07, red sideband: 1.04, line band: 1.12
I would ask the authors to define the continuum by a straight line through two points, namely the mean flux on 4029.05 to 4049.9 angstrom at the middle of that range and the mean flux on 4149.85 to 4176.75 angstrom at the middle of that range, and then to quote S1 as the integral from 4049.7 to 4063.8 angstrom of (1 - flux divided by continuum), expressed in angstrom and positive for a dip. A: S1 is 0.5 angstrom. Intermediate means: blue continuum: 1.12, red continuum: 1.04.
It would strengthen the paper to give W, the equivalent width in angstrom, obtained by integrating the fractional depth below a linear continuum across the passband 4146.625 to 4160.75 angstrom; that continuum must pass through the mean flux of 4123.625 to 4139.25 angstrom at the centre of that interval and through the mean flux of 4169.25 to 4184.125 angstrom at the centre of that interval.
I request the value 1.65 angstrom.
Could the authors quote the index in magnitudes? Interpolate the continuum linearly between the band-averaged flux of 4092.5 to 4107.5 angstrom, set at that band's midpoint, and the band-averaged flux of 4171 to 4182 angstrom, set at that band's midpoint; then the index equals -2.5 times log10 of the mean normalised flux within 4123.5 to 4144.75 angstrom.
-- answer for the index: -0.10 mag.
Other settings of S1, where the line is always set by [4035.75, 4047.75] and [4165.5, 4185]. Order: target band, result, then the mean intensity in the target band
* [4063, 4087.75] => 0.4 angstrom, 1.1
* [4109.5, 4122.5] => 0.1 angstrom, 1.09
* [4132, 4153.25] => 0.7 angstrom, 1.04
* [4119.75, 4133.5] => -0.9 angstrom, 1.15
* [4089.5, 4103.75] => 0.3 angstrom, 1.08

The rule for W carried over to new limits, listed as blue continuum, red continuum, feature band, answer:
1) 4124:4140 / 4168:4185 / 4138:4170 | 1.3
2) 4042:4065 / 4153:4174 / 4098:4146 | -0.9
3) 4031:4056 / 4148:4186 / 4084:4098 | -1.8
